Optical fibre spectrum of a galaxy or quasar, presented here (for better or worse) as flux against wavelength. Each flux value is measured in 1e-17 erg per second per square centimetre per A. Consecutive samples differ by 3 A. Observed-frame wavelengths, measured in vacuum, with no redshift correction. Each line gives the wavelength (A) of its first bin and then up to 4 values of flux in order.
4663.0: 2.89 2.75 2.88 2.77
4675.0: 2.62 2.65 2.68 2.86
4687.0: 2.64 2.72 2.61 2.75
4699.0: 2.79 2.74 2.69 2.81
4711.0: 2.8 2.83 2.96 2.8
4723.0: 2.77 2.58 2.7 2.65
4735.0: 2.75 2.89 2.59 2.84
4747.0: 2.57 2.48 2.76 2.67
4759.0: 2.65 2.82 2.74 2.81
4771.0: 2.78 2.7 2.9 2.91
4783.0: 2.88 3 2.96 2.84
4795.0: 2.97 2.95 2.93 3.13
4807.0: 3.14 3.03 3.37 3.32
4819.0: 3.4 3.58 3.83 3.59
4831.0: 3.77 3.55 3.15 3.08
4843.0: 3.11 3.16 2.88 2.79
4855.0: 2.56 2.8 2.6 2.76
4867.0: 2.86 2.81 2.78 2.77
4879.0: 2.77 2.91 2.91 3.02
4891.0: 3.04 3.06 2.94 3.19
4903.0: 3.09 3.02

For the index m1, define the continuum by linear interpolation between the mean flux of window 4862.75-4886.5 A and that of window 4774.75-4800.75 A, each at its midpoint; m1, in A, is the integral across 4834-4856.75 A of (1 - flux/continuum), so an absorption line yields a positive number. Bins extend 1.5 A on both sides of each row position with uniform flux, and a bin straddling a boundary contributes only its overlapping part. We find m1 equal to -1.1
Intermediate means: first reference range 2.92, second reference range 2.82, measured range 3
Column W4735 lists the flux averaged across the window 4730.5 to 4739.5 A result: 2.76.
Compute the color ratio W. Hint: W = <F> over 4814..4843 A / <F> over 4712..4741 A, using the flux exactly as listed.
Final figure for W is 1.25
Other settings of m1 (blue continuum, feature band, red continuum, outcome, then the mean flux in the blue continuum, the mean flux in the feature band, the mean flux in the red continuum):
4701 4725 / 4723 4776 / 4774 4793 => 2.6 A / 2.8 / 2.71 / 2.9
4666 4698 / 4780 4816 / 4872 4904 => -2.2 A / 2.72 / 3.03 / 2.95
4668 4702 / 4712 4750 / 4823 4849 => 2.4 A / 2.72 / 2.73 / 3.38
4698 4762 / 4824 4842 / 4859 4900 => -4.1 A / 2.73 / 3.47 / 2.88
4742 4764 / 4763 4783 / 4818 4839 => 0.7 A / 2.68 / 2.81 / 3.55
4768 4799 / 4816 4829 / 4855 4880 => -3.4 A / 2.88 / 3.57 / 2.76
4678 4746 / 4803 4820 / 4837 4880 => -2.5 A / 2.74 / 3.23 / 2.85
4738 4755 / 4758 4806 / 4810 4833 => 3.0 A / 2.67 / 2.88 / 3.52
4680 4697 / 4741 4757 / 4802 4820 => 1.6 A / 2.71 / 2.66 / 3.22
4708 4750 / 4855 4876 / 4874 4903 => 1.3 A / 2.74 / 2.75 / 2.96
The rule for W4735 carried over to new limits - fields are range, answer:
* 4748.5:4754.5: 2.62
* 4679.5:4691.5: 2.73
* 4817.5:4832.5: 3.63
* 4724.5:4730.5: 2.64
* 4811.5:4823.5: 3.42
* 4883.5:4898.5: 2.99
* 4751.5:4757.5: 2.71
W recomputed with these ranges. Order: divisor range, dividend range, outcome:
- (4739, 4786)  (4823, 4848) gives 1.24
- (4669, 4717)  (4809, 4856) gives 1.19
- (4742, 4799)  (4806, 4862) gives 1.14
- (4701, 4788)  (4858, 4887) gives 1.01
